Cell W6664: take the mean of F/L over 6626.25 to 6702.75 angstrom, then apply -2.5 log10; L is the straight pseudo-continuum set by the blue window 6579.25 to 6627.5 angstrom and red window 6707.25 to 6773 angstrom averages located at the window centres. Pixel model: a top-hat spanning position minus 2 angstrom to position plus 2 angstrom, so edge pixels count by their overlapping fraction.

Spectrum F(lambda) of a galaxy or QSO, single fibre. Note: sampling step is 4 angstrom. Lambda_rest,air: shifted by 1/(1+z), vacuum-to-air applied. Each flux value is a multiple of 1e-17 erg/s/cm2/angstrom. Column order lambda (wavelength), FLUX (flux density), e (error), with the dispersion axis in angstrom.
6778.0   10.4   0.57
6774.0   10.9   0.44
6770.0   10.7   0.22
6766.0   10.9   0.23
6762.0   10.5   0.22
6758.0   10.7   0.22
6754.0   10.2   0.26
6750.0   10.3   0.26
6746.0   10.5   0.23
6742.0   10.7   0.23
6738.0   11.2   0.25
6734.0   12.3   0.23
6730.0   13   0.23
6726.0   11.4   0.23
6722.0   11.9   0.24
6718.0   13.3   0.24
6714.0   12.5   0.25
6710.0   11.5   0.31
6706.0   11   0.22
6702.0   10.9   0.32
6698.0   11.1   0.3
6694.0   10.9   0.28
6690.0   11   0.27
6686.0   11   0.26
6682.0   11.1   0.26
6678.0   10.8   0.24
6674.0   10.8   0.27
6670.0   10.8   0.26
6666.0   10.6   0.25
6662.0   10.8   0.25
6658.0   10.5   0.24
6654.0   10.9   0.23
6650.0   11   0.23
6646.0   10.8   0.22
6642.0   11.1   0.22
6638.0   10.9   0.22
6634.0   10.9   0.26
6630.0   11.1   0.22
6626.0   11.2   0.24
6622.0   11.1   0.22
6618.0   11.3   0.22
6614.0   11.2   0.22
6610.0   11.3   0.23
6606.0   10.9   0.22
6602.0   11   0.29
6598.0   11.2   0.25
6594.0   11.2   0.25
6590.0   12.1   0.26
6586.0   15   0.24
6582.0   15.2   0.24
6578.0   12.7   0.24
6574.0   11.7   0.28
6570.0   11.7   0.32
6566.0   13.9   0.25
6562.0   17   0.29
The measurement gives 0.07 mag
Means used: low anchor 11.9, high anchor 11.3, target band 10.9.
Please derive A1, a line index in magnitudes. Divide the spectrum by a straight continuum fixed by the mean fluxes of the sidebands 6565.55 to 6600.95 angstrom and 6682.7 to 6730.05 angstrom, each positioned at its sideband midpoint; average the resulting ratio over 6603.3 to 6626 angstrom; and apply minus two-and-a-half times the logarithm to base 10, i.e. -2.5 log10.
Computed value 0.11 mag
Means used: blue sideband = 12.6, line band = 11.2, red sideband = 11.6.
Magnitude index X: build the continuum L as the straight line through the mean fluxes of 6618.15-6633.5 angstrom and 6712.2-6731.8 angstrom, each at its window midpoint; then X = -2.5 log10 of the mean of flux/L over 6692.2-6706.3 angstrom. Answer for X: 0.11 mag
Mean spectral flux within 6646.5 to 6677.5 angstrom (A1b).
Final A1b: 10.8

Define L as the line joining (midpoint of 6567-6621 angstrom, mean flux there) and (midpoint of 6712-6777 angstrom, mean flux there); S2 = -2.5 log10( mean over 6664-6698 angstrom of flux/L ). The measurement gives 0.07 mag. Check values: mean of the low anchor 12.1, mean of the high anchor 11.3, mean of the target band 10.9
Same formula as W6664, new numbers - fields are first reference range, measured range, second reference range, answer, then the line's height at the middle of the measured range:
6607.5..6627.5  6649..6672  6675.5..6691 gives 0.03 mag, 11.1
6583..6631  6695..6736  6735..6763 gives -0.09 mag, 10.9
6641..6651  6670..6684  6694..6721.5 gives 0.04 mag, 11.3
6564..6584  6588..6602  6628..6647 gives 0.08 mag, 12.4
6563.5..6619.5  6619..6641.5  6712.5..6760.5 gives 0.09 mag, 12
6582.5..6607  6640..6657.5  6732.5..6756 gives 0.07 mag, 11.7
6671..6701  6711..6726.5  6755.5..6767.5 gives -0.14 mag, 10.8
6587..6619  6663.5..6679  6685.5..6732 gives 0.08 mag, 11.6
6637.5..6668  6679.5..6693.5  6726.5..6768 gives -0.01 mag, 10.9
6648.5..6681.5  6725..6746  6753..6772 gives -0.09 mag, 10.7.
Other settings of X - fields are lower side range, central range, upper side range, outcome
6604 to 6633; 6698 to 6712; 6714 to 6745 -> 0.062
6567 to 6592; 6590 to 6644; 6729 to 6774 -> 0.136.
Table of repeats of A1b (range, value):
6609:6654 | 11.1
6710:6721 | 12.6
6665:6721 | 11.3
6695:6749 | 11.6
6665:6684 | 10.8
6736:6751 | 10.7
